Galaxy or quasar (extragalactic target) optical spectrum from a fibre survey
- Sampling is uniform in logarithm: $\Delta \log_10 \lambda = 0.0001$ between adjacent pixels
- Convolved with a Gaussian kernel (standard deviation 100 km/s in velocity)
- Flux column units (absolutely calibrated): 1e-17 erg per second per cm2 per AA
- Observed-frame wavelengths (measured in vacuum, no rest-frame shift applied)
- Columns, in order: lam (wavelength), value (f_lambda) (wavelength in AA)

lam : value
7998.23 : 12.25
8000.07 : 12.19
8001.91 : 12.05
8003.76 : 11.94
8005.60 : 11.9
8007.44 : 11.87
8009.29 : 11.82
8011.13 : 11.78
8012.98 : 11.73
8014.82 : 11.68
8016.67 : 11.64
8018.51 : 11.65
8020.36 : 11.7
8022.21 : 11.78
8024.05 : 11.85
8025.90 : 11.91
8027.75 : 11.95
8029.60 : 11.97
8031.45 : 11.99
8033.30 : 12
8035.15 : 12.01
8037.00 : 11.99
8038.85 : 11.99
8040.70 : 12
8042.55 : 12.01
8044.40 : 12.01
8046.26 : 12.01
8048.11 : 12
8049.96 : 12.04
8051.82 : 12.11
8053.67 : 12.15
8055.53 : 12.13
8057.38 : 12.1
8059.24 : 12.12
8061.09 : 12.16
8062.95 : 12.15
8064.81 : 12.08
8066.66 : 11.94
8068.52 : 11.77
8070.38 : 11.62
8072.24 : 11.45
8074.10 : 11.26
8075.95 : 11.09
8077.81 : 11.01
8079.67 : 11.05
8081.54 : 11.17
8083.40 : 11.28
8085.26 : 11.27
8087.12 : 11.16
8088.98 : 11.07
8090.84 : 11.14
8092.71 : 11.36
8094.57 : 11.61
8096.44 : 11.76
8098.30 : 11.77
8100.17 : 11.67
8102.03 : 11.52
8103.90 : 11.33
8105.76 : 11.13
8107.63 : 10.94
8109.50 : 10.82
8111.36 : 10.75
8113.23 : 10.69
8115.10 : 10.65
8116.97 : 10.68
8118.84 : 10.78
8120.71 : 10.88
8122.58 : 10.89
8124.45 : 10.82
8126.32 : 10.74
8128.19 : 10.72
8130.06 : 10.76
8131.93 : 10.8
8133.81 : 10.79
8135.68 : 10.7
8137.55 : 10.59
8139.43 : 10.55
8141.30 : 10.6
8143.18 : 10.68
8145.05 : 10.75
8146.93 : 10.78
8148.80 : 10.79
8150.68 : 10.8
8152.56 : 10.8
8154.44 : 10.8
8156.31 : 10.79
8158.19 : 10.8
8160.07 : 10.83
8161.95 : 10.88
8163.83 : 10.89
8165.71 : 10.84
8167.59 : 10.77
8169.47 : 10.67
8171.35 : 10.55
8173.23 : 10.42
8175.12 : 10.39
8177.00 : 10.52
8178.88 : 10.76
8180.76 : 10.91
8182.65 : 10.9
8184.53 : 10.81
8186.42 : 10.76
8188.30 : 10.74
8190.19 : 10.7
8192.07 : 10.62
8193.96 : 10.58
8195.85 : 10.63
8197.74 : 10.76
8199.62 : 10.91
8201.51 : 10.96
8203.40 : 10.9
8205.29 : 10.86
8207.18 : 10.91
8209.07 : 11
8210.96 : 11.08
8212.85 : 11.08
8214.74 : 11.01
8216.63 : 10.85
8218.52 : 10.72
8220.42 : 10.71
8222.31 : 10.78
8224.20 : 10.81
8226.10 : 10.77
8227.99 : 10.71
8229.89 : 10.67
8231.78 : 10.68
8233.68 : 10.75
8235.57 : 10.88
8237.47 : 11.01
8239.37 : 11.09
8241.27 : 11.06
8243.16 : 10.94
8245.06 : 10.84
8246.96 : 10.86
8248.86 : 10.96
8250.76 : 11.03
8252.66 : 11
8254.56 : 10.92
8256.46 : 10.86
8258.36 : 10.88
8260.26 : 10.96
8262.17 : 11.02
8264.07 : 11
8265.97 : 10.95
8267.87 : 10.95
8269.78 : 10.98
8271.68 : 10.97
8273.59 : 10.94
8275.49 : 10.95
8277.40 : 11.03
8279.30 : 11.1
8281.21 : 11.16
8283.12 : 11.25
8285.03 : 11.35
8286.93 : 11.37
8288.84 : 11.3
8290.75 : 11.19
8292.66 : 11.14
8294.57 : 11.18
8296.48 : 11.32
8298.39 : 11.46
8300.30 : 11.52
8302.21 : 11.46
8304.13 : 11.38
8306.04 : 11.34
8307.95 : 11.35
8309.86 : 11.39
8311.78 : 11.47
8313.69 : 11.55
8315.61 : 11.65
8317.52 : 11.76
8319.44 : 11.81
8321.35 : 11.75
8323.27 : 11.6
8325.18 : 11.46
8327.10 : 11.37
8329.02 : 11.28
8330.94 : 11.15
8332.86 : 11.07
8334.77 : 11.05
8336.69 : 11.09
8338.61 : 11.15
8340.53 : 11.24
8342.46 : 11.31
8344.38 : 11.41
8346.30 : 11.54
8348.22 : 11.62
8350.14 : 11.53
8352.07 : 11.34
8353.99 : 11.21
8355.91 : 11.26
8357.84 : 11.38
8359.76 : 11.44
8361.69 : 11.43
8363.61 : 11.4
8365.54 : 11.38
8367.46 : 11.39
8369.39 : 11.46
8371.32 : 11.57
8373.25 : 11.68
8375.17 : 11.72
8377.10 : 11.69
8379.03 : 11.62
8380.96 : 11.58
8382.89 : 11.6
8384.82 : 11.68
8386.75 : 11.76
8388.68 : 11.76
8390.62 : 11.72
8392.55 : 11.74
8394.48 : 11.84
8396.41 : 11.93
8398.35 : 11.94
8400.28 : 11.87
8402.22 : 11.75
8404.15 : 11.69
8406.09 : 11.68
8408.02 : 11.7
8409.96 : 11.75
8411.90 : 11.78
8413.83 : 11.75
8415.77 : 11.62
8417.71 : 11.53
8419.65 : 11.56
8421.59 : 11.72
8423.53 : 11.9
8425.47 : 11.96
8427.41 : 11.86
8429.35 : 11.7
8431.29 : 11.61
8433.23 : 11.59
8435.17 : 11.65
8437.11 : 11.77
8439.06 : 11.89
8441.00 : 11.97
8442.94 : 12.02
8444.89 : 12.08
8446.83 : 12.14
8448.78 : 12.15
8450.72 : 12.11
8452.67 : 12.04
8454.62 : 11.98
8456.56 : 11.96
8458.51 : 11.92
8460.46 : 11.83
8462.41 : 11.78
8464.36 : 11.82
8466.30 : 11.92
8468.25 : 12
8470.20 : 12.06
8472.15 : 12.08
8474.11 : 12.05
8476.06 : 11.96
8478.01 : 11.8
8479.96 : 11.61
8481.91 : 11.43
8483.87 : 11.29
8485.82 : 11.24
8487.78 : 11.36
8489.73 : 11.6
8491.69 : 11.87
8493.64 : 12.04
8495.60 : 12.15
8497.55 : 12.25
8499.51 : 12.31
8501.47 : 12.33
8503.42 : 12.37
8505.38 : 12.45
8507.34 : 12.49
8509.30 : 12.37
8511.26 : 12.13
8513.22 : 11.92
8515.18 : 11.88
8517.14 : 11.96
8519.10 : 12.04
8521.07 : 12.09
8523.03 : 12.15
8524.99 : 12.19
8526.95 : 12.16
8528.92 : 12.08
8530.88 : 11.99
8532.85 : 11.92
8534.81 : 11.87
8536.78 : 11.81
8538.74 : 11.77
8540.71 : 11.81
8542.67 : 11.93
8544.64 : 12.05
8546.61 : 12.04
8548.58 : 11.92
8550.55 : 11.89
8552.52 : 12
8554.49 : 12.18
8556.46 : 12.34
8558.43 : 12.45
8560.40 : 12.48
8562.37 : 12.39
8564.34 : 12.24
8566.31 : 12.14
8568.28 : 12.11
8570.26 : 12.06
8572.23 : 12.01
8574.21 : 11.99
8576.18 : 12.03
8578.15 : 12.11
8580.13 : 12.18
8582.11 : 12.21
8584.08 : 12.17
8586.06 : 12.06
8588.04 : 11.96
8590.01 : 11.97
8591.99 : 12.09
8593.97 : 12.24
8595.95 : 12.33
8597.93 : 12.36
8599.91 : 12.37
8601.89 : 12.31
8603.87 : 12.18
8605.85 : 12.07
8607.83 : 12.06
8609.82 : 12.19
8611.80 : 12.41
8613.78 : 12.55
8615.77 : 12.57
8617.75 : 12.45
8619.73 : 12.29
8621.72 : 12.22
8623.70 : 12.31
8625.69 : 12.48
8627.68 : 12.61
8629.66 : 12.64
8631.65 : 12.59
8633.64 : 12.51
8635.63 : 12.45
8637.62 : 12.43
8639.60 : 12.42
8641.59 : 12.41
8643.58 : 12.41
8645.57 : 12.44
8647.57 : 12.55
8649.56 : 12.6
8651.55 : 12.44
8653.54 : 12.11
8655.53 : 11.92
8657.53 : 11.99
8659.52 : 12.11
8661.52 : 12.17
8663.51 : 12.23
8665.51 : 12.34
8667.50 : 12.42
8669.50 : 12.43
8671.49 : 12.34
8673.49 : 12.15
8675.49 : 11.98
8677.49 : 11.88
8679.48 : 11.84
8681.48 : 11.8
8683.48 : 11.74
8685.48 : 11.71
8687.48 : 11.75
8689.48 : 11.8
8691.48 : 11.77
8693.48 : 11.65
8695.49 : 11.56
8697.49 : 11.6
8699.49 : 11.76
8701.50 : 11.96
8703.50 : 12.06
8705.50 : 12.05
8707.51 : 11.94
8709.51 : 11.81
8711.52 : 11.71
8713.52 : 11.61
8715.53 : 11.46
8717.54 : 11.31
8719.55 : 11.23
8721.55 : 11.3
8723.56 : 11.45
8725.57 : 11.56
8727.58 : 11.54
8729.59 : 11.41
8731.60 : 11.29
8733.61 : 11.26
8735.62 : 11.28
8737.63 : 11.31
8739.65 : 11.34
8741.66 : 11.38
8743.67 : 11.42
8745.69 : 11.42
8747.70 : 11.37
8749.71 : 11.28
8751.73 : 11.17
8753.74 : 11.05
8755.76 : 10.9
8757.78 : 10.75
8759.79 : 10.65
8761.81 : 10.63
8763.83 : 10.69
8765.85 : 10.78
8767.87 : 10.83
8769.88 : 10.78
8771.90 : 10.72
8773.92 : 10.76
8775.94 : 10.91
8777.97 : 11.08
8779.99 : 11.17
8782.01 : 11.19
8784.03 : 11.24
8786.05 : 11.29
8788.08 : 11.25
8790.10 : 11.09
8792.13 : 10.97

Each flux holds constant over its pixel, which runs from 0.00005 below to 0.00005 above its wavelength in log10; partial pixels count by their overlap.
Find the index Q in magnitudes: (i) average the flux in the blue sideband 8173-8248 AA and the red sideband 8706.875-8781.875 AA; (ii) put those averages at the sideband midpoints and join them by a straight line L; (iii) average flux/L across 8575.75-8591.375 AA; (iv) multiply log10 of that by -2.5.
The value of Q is -0.09 mag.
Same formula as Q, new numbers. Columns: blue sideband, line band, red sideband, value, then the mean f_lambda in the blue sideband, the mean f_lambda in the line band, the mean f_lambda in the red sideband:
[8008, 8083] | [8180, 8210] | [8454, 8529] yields 0.10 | 11.8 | 10.8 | 12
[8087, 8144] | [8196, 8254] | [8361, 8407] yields 0.04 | 11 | 10.9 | 11.7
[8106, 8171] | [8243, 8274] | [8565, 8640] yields 0.02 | 10.8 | 10.9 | 12.3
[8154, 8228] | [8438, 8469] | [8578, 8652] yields -0.02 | 10.8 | 12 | 12.3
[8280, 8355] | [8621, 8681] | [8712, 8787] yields -0.10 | 11.4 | 12.3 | 11.2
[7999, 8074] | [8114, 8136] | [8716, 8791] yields 0.10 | 11.9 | 10.8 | 11.1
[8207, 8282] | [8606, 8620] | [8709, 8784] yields -0.11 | 10.9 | 12.3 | 11.2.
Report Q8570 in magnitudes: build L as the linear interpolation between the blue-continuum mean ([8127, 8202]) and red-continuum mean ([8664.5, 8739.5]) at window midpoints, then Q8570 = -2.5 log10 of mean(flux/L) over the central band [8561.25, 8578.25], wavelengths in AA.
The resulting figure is -0.06 mag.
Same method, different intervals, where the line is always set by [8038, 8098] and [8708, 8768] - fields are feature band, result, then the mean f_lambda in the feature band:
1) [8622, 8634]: -0.11 mag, 12.5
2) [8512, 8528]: -0.06 mag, 12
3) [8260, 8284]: 0.05 mag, 11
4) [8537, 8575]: -0.07 mag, 12.1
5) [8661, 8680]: -0.08 mag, 12.2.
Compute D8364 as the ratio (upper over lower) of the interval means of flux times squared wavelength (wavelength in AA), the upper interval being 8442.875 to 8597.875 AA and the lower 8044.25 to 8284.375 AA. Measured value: 1.2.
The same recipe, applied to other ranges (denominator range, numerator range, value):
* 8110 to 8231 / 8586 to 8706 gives 1.27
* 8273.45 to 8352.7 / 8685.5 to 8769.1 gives 1.11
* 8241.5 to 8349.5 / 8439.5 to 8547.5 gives 1.12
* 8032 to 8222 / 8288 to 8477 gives 1.11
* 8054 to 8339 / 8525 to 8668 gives 1.21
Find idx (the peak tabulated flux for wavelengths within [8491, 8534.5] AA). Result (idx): 12.49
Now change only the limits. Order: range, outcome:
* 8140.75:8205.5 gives 10.96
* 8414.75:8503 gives 12.33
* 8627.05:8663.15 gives 12.64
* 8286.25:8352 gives 11.81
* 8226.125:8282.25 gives 11.16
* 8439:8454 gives 12.15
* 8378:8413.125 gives 11.94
